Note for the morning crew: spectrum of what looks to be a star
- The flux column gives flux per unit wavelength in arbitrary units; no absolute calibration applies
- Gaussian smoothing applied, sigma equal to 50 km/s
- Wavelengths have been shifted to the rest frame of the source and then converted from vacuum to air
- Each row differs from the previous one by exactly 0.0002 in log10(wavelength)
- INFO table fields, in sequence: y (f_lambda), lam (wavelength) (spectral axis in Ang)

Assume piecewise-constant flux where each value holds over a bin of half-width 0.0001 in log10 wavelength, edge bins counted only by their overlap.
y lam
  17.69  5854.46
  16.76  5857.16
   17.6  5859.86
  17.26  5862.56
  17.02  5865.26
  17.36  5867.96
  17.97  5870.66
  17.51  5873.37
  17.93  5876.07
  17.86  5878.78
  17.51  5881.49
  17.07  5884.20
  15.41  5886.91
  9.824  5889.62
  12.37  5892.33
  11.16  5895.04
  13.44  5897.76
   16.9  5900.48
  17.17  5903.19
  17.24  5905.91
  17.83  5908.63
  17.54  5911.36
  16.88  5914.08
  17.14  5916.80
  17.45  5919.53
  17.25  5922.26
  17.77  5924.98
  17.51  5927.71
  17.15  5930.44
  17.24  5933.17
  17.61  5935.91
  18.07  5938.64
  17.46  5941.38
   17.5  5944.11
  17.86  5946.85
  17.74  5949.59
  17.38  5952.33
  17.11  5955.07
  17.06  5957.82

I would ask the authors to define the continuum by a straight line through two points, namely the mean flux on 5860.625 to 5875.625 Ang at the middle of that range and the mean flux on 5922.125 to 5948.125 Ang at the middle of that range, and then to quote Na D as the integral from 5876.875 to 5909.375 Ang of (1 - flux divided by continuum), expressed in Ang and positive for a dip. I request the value 4.1 Ang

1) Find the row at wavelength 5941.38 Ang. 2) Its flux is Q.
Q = 17.46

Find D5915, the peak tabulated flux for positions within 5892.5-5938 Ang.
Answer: 17.83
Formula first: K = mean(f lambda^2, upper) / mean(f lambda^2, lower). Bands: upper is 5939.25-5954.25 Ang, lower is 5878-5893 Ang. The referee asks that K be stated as 1.2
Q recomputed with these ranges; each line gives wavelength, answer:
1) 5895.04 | 11.16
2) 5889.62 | 9.824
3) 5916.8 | 17.14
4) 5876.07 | 17.93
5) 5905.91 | 17.24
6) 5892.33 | 12.37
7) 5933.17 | 17.24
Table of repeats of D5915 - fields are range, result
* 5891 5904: 17.17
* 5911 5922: 17.54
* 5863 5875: 17.97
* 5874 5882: 17.93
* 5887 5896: 12.37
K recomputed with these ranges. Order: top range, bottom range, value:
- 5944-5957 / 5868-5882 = 1.01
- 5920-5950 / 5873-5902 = 1.18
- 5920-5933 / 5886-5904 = 1.29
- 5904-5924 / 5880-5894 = 1.22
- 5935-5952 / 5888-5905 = 1.32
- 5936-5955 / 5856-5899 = 1.14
